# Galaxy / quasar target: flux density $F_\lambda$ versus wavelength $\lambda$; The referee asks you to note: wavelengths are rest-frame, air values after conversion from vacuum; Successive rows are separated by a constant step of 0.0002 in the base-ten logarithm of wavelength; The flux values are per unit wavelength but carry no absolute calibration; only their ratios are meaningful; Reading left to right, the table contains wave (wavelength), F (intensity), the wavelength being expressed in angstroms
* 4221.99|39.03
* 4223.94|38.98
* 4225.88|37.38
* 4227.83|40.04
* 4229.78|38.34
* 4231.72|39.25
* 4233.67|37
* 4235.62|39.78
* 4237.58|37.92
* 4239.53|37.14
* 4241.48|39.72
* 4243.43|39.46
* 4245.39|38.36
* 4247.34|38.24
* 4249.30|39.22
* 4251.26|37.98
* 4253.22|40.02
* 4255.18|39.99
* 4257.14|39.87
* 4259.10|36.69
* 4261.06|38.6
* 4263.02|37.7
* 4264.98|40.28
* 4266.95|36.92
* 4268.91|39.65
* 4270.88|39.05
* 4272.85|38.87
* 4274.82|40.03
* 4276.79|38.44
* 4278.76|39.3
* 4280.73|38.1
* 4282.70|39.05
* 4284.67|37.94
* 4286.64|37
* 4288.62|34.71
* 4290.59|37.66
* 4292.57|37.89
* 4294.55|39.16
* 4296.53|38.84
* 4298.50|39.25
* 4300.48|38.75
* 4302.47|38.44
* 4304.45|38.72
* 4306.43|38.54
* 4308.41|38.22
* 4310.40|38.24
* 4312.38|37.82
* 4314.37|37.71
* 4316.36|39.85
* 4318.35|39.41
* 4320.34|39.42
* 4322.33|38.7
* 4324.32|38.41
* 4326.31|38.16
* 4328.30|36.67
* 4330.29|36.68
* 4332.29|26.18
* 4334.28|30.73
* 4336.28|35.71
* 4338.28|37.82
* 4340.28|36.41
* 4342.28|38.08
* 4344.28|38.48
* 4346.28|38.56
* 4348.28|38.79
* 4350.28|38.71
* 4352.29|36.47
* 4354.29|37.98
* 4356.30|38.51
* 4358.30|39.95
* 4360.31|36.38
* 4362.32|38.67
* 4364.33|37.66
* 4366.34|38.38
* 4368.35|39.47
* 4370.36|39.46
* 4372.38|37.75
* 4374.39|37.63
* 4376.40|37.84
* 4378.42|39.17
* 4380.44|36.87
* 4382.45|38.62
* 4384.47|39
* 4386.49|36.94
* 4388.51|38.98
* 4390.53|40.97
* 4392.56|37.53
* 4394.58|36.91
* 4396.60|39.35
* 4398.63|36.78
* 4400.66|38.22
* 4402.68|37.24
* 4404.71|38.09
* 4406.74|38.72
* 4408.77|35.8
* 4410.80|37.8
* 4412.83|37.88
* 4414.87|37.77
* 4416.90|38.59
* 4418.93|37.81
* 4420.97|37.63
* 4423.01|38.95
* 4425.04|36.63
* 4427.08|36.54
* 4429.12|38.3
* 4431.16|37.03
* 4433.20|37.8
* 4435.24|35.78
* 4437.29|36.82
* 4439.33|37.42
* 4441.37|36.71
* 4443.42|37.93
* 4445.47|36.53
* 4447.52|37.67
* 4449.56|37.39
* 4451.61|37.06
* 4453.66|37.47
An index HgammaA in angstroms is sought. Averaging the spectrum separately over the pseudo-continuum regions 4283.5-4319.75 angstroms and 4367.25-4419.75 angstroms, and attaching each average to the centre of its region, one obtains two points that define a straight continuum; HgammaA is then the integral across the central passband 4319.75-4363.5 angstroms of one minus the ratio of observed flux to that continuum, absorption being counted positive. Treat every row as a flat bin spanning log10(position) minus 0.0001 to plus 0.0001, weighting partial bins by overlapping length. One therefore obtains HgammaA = 1.31 angstroms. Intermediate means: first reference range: 38.2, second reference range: 38.1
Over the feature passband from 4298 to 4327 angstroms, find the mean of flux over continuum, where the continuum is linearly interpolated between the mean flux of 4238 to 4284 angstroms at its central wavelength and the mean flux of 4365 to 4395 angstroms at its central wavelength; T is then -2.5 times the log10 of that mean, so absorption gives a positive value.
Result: 0.00 mag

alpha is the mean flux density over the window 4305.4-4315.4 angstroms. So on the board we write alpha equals 38.1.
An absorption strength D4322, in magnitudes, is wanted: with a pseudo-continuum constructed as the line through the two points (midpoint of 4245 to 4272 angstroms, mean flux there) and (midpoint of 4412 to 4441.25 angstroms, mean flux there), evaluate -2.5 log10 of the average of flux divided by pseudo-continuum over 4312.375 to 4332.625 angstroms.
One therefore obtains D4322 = 0.02 mag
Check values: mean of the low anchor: 38.8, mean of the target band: 37.5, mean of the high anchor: 37.5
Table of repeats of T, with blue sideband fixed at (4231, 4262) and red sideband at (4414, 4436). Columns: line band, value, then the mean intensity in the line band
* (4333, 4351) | 0.036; 36.8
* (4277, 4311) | 0.004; 38.2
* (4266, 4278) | -0.008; 38.8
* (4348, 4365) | -0.003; 38.1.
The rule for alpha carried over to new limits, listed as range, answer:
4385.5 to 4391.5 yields 39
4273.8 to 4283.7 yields 39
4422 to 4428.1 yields 37.4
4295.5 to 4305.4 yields 38.8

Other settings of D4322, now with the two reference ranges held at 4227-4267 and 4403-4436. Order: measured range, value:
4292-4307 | -0.01 mag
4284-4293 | 0.04 mag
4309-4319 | -0.01 mag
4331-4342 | 0.13 mag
